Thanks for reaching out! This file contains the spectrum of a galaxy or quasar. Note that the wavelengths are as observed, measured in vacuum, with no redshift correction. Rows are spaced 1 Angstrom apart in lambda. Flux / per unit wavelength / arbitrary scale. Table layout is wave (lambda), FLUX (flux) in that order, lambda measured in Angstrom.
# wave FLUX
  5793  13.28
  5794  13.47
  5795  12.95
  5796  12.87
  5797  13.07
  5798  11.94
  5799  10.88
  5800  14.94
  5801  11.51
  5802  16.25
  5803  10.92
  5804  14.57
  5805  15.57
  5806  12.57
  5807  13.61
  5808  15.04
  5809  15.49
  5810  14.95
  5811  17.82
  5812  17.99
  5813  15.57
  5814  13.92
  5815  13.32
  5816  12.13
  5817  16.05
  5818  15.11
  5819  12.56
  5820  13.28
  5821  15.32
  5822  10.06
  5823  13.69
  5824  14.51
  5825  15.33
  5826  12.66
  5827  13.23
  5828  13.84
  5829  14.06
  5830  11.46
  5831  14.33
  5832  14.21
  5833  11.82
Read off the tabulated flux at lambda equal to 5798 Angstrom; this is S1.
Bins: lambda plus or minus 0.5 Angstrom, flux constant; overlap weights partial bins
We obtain 11.94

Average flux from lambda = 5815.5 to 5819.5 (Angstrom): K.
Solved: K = 14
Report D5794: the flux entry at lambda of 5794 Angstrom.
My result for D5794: 13.47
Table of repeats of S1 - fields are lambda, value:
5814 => 13.92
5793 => 13.28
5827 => 13.23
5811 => 17.82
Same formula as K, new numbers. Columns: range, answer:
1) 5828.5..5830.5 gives 12.8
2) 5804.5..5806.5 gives 14.1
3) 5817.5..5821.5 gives 14.1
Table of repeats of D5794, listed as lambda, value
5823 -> 13.69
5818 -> 15.11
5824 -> 14.51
